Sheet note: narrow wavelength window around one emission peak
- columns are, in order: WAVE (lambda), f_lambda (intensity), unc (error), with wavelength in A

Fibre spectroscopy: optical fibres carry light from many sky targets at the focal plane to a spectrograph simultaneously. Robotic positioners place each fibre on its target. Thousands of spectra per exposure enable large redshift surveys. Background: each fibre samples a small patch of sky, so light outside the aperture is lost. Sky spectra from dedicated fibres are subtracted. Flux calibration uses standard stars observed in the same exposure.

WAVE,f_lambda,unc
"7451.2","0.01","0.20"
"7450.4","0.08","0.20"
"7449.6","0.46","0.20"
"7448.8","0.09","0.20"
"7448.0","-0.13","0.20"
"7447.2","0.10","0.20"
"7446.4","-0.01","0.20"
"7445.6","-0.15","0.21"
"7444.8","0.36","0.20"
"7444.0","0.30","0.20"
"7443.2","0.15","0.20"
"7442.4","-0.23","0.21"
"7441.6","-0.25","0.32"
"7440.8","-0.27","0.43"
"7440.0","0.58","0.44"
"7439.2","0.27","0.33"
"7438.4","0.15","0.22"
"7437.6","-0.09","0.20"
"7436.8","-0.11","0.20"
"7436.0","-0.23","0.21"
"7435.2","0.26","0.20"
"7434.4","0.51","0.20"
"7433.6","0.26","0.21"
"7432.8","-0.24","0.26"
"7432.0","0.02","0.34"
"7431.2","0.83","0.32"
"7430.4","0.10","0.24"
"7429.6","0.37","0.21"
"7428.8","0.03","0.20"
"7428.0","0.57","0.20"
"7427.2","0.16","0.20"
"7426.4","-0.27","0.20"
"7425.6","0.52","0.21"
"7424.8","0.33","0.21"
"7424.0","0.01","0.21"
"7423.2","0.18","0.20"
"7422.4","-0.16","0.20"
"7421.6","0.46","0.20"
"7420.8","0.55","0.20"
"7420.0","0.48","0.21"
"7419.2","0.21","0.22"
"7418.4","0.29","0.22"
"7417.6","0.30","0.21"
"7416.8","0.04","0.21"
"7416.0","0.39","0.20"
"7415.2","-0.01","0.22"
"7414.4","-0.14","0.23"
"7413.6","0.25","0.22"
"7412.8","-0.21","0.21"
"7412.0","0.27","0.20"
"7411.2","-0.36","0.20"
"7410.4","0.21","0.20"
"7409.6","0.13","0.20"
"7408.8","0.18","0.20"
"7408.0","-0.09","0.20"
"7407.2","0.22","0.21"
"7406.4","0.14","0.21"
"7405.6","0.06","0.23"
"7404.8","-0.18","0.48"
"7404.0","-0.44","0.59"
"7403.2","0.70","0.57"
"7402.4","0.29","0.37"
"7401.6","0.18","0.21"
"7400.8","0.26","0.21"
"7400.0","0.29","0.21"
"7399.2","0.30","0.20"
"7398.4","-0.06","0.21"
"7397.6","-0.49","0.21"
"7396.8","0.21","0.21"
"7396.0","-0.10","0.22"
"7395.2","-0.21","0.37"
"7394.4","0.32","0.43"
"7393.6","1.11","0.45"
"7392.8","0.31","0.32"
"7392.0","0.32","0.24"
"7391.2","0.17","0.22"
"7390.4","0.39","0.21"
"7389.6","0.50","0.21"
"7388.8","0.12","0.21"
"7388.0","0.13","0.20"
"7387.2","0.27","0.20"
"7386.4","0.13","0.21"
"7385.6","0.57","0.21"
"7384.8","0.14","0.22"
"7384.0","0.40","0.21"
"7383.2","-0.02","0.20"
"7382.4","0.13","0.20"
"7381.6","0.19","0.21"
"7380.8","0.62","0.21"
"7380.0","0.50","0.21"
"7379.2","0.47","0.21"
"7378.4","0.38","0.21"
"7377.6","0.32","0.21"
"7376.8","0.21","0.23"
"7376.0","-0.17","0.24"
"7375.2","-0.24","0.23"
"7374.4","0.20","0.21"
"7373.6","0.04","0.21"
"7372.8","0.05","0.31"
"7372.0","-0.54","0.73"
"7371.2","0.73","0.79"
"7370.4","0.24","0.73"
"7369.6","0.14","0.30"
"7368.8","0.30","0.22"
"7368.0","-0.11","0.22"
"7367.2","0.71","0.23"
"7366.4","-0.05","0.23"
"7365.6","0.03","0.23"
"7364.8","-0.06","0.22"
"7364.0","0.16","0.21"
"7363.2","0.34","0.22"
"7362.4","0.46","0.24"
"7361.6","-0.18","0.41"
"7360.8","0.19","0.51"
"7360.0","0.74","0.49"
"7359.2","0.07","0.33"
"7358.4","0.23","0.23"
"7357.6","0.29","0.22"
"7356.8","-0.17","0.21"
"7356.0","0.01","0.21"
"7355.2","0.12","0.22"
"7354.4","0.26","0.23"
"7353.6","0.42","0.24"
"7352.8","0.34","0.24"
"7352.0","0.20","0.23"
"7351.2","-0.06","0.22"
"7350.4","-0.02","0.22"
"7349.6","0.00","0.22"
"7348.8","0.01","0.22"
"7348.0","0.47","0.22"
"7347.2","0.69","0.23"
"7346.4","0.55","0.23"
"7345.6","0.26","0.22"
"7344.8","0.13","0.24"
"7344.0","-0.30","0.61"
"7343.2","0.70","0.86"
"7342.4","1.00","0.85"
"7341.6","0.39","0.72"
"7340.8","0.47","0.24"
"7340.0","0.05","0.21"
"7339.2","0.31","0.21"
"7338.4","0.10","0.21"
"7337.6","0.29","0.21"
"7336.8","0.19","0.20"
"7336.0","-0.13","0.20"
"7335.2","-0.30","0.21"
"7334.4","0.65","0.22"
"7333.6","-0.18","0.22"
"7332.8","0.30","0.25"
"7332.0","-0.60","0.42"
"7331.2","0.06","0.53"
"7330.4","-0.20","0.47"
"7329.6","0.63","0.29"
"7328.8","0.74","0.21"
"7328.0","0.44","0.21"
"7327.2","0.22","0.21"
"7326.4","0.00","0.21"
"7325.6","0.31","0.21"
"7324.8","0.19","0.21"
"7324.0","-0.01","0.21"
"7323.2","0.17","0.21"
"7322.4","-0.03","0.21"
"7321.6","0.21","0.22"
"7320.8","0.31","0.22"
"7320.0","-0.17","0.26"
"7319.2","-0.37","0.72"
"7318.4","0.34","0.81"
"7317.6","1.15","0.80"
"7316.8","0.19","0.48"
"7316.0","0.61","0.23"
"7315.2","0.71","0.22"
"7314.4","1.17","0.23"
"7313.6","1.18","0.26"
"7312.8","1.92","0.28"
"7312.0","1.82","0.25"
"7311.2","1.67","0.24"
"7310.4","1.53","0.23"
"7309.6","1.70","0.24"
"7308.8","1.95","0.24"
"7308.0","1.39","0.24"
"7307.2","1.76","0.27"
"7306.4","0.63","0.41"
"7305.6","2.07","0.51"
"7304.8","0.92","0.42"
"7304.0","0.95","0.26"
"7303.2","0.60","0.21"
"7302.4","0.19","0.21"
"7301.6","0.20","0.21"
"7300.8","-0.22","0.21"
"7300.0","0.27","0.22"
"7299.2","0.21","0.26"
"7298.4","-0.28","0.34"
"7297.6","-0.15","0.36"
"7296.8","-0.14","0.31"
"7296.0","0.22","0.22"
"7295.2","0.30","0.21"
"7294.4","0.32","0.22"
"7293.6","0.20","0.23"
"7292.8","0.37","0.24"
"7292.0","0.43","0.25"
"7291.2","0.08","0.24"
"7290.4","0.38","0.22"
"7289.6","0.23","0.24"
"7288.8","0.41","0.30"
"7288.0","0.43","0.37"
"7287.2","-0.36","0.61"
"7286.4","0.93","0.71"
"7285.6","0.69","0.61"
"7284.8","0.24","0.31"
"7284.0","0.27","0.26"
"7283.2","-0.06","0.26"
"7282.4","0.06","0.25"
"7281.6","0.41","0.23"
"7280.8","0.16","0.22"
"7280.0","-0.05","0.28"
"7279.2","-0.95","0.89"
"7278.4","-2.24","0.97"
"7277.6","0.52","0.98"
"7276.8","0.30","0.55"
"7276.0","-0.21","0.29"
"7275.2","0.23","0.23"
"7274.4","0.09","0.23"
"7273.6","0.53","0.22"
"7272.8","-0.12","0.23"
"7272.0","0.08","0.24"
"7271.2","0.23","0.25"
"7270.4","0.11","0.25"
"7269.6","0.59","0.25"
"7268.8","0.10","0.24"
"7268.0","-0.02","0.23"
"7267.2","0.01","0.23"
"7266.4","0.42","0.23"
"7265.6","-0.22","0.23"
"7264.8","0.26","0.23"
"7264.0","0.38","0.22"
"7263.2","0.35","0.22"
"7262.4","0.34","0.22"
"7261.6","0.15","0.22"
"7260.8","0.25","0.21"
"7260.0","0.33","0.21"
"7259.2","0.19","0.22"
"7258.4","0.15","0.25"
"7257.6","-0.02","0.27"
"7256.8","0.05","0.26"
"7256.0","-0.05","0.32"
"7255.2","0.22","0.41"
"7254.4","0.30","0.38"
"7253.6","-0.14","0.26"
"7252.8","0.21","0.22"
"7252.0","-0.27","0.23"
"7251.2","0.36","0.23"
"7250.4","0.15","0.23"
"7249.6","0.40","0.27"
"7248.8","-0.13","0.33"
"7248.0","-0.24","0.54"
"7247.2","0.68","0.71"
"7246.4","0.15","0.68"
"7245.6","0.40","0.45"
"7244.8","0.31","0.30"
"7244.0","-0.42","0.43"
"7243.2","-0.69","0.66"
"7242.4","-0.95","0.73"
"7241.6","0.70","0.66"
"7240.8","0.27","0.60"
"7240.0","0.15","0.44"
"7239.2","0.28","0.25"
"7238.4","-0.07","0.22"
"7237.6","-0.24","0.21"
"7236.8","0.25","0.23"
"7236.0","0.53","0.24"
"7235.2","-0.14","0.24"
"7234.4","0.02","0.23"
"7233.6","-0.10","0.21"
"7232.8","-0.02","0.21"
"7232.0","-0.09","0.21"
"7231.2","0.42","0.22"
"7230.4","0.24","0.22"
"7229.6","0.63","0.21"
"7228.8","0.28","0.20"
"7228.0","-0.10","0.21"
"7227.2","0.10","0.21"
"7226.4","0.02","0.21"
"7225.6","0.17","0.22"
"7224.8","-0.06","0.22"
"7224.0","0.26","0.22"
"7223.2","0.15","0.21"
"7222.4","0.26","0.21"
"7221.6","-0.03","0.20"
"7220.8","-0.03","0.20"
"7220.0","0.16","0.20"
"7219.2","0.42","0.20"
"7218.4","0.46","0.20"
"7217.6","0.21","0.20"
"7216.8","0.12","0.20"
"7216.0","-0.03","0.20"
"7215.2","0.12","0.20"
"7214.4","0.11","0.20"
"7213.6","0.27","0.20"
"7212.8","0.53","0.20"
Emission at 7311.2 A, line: [O II] 3727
